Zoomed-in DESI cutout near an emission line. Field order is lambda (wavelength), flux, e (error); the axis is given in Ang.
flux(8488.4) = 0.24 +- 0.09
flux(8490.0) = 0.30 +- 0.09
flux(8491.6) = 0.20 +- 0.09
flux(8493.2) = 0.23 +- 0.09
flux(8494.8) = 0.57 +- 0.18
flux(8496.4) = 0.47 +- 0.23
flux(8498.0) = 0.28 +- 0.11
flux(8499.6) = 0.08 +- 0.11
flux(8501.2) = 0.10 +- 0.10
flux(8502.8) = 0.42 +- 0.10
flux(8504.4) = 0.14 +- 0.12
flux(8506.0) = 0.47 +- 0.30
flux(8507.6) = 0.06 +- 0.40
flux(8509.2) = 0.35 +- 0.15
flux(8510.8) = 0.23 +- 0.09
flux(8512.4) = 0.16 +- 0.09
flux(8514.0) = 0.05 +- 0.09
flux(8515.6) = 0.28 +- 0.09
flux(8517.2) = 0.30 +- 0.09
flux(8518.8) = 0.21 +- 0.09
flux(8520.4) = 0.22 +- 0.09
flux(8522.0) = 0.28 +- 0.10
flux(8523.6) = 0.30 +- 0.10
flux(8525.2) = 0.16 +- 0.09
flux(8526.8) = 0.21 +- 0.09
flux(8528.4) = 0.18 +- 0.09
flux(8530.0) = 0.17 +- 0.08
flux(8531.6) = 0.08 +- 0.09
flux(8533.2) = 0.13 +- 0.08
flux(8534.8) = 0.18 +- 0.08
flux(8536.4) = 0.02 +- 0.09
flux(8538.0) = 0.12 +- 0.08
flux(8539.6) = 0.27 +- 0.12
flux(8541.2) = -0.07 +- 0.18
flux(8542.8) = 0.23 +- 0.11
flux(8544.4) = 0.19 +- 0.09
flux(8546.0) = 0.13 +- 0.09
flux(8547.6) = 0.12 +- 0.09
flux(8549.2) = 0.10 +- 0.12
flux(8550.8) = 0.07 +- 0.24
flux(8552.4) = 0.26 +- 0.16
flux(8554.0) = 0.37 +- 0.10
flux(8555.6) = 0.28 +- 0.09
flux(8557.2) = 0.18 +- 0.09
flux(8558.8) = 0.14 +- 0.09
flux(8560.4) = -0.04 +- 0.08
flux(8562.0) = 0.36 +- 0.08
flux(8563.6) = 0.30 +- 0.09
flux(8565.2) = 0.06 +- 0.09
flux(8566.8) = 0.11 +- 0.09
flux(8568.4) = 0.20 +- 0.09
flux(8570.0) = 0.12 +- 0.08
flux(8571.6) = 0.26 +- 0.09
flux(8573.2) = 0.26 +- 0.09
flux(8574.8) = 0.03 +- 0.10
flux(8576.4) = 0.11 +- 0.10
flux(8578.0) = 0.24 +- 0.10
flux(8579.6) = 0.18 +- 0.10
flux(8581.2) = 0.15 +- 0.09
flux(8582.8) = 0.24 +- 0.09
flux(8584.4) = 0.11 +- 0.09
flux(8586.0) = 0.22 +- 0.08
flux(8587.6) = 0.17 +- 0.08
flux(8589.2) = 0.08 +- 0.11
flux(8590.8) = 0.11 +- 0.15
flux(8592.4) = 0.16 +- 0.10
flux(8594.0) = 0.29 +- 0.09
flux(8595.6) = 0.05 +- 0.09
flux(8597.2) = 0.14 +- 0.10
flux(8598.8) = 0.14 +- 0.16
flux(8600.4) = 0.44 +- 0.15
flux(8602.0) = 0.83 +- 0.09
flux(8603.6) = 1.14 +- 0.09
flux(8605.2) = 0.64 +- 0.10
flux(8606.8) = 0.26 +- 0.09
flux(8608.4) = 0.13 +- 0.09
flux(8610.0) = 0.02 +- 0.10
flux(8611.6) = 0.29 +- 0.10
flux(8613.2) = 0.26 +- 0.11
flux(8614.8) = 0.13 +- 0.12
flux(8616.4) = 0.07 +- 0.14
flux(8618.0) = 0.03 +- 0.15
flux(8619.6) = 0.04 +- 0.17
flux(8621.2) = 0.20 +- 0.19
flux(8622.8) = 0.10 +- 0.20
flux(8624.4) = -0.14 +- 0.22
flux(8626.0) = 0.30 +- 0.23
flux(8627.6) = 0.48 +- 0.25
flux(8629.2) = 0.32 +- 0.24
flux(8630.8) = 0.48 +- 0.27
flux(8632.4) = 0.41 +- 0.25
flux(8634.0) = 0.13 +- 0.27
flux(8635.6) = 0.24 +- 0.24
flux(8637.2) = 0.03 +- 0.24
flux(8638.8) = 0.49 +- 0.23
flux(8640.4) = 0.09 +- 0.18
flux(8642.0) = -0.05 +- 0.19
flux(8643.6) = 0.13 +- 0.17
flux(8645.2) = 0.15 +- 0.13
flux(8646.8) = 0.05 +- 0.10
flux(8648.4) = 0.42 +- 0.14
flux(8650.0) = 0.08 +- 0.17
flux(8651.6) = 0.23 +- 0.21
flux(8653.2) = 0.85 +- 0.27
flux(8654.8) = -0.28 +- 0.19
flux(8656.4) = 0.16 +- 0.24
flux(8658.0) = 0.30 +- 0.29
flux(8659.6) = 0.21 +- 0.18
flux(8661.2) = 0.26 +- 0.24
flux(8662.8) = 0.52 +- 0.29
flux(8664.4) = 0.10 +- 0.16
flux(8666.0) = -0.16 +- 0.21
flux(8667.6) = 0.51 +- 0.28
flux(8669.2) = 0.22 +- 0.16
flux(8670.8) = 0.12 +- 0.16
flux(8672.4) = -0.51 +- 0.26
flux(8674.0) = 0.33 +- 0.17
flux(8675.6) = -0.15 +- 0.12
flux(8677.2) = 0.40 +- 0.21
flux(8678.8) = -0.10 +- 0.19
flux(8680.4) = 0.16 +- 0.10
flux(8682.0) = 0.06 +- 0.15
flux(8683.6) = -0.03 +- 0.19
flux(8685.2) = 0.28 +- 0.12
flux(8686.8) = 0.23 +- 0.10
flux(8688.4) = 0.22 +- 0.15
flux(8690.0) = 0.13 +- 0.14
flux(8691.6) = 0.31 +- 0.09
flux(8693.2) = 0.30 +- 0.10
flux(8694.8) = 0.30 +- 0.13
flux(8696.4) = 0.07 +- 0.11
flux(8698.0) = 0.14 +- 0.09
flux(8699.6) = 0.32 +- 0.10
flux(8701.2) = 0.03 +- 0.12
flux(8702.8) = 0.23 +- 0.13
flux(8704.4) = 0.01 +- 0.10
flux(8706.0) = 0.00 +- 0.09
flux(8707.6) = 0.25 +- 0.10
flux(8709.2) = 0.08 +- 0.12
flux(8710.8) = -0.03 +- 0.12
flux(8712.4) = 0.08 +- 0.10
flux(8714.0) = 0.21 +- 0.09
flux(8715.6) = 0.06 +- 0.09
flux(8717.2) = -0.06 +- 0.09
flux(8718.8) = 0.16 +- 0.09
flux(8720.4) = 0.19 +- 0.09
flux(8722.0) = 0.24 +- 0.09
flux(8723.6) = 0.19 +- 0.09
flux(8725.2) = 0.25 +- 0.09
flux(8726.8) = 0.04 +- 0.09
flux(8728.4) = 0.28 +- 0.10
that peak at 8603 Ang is H-alpha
